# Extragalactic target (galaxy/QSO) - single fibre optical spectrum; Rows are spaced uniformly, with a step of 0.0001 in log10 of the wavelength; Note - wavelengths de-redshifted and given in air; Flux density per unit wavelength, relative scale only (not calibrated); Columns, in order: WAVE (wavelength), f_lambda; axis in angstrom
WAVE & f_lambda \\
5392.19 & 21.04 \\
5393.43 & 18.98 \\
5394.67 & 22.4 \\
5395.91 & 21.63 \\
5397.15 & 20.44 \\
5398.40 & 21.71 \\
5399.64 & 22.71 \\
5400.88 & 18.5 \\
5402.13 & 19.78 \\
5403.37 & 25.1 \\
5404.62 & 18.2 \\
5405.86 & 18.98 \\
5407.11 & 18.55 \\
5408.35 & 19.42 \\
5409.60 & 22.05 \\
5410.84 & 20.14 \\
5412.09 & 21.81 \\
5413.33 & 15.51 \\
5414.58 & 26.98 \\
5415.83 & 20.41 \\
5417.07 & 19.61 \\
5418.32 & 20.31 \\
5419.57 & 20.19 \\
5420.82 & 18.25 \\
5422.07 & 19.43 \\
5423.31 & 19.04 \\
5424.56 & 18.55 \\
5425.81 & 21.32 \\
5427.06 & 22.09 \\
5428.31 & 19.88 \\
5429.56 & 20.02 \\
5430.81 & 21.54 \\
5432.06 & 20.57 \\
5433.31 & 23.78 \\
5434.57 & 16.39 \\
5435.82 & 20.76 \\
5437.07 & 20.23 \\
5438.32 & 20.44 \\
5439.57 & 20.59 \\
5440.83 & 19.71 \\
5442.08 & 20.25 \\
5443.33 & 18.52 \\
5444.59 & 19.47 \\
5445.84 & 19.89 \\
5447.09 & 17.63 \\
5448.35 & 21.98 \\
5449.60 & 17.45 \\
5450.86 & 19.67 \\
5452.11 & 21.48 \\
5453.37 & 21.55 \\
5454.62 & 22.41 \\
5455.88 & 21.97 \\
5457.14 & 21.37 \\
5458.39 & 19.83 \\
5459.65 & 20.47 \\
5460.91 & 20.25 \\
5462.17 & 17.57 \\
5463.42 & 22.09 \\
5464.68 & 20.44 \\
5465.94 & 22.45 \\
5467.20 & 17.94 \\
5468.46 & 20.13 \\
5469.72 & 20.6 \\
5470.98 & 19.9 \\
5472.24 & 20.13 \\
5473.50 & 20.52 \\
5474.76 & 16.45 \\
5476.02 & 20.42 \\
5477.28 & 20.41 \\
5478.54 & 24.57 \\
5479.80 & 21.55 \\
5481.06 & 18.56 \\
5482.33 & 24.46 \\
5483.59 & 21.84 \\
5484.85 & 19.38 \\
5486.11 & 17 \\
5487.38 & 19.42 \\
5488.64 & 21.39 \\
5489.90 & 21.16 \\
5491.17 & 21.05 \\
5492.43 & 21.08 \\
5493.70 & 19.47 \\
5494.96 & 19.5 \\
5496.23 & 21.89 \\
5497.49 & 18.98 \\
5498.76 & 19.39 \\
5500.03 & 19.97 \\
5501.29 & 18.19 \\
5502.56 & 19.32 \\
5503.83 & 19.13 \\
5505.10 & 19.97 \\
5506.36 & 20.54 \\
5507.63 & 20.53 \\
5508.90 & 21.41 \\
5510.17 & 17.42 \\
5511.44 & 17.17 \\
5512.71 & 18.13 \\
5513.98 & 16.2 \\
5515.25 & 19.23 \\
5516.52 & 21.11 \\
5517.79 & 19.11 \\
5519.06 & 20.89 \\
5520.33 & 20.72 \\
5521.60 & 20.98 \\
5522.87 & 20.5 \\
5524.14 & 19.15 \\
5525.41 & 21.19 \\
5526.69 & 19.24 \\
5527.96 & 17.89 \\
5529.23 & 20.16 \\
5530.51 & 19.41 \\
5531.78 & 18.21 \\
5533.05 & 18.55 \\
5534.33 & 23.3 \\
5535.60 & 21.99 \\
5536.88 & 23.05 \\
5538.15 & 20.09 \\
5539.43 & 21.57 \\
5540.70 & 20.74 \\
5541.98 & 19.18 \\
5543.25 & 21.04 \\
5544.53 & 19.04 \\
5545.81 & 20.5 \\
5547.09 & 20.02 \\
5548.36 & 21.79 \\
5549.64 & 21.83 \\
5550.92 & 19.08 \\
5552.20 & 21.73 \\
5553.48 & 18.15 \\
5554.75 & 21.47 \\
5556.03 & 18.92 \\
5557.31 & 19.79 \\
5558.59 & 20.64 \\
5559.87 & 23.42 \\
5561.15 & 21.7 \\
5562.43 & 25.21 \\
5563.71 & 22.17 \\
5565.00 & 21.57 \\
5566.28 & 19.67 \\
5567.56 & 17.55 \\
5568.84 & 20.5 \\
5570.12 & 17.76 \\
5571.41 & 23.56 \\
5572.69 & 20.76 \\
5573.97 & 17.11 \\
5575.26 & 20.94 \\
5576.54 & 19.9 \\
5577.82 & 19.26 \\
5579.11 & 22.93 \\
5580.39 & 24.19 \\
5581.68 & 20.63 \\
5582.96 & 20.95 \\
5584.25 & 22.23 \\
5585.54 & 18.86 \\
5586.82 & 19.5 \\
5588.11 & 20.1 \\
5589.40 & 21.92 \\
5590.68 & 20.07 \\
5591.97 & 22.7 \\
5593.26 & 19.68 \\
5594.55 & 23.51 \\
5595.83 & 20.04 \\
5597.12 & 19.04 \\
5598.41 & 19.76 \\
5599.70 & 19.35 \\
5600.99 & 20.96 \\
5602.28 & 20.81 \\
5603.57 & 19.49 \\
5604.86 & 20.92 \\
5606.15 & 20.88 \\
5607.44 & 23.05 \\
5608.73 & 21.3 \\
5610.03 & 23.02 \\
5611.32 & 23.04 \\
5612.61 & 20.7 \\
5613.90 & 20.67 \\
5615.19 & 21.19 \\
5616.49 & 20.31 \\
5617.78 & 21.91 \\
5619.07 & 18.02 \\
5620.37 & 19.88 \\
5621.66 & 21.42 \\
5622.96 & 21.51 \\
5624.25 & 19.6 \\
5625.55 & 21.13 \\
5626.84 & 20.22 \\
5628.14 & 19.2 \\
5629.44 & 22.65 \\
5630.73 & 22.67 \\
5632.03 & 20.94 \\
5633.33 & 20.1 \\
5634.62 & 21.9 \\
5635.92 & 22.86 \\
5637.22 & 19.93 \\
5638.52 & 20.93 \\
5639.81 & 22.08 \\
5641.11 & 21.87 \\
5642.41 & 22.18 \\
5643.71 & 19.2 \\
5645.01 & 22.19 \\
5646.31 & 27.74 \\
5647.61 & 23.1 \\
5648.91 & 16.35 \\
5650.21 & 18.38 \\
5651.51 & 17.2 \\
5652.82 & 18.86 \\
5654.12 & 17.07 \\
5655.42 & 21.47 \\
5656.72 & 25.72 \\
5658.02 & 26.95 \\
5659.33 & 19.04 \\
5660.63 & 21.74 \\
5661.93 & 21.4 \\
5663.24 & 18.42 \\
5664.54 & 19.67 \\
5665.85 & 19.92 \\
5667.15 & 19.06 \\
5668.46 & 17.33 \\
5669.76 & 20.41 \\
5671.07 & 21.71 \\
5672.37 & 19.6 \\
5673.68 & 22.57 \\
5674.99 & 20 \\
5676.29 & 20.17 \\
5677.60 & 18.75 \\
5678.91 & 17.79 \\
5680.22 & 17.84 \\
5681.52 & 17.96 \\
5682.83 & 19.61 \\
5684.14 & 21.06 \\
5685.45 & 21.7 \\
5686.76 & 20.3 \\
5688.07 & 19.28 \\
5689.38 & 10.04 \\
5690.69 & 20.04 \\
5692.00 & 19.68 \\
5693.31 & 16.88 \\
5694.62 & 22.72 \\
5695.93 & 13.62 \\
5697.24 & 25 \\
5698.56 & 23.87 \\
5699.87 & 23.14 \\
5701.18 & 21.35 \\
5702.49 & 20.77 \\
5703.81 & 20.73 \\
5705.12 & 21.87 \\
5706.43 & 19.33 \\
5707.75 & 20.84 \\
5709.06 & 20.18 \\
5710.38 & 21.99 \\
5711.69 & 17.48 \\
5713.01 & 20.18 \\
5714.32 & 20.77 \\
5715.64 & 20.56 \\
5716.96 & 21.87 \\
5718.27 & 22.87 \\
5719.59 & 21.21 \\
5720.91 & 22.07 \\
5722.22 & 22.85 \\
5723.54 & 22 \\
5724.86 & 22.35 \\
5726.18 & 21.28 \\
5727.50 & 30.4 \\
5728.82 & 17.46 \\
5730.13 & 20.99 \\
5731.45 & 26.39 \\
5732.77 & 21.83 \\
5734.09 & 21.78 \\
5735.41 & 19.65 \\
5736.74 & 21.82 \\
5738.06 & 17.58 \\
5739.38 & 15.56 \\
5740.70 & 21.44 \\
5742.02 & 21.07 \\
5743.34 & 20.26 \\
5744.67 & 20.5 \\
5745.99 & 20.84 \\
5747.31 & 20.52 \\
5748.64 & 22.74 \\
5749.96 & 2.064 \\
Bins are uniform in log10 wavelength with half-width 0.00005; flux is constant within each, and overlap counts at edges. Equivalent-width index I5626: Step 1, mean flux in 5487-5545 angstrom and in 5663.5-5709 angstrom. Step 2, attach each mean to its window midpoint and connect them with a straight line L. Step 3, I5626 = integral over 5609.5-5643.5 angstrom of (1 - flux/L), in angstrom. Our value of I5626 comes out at -2.1 angstrom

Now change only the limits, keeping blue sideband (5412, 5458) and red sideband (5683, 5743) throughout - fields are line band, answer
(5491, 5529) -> 1.5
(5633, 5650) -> -0.7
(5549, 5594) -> -0.5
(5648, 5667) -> 0.5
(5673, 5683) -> 0.7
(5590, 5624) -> -0.5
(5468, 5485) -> -0.3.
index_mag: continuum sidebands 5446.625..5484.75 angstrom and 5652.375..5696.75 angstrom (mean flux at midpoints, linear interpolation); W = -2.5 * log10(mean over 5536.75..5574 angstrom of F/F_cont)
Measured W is -0.03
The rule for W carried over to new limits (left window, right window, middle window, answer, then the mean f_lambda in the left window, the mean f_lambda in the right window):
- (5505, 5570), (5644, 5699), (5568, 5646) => -0.042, 20.2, 20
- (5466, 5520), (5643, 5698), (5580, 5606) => -0.041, 19.9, 19.9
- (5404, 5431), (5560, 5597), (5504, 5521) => 0.063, 20.1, 20.9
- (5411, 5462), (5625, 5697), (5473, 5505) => 0.003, 20.3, 20.2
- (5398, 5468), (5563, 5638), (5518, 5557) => 0.015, 20.3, 20.8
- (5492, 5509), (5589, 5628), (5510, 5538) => 0.019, 19.9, 20.8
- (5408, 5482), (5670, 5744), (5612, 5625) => -0.002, 20.3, 20.6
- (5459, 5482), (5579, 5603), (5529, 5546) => 0.006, 20.3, 20.9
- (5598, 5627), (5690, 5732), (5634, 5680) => 0.022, 20.9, 21.3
